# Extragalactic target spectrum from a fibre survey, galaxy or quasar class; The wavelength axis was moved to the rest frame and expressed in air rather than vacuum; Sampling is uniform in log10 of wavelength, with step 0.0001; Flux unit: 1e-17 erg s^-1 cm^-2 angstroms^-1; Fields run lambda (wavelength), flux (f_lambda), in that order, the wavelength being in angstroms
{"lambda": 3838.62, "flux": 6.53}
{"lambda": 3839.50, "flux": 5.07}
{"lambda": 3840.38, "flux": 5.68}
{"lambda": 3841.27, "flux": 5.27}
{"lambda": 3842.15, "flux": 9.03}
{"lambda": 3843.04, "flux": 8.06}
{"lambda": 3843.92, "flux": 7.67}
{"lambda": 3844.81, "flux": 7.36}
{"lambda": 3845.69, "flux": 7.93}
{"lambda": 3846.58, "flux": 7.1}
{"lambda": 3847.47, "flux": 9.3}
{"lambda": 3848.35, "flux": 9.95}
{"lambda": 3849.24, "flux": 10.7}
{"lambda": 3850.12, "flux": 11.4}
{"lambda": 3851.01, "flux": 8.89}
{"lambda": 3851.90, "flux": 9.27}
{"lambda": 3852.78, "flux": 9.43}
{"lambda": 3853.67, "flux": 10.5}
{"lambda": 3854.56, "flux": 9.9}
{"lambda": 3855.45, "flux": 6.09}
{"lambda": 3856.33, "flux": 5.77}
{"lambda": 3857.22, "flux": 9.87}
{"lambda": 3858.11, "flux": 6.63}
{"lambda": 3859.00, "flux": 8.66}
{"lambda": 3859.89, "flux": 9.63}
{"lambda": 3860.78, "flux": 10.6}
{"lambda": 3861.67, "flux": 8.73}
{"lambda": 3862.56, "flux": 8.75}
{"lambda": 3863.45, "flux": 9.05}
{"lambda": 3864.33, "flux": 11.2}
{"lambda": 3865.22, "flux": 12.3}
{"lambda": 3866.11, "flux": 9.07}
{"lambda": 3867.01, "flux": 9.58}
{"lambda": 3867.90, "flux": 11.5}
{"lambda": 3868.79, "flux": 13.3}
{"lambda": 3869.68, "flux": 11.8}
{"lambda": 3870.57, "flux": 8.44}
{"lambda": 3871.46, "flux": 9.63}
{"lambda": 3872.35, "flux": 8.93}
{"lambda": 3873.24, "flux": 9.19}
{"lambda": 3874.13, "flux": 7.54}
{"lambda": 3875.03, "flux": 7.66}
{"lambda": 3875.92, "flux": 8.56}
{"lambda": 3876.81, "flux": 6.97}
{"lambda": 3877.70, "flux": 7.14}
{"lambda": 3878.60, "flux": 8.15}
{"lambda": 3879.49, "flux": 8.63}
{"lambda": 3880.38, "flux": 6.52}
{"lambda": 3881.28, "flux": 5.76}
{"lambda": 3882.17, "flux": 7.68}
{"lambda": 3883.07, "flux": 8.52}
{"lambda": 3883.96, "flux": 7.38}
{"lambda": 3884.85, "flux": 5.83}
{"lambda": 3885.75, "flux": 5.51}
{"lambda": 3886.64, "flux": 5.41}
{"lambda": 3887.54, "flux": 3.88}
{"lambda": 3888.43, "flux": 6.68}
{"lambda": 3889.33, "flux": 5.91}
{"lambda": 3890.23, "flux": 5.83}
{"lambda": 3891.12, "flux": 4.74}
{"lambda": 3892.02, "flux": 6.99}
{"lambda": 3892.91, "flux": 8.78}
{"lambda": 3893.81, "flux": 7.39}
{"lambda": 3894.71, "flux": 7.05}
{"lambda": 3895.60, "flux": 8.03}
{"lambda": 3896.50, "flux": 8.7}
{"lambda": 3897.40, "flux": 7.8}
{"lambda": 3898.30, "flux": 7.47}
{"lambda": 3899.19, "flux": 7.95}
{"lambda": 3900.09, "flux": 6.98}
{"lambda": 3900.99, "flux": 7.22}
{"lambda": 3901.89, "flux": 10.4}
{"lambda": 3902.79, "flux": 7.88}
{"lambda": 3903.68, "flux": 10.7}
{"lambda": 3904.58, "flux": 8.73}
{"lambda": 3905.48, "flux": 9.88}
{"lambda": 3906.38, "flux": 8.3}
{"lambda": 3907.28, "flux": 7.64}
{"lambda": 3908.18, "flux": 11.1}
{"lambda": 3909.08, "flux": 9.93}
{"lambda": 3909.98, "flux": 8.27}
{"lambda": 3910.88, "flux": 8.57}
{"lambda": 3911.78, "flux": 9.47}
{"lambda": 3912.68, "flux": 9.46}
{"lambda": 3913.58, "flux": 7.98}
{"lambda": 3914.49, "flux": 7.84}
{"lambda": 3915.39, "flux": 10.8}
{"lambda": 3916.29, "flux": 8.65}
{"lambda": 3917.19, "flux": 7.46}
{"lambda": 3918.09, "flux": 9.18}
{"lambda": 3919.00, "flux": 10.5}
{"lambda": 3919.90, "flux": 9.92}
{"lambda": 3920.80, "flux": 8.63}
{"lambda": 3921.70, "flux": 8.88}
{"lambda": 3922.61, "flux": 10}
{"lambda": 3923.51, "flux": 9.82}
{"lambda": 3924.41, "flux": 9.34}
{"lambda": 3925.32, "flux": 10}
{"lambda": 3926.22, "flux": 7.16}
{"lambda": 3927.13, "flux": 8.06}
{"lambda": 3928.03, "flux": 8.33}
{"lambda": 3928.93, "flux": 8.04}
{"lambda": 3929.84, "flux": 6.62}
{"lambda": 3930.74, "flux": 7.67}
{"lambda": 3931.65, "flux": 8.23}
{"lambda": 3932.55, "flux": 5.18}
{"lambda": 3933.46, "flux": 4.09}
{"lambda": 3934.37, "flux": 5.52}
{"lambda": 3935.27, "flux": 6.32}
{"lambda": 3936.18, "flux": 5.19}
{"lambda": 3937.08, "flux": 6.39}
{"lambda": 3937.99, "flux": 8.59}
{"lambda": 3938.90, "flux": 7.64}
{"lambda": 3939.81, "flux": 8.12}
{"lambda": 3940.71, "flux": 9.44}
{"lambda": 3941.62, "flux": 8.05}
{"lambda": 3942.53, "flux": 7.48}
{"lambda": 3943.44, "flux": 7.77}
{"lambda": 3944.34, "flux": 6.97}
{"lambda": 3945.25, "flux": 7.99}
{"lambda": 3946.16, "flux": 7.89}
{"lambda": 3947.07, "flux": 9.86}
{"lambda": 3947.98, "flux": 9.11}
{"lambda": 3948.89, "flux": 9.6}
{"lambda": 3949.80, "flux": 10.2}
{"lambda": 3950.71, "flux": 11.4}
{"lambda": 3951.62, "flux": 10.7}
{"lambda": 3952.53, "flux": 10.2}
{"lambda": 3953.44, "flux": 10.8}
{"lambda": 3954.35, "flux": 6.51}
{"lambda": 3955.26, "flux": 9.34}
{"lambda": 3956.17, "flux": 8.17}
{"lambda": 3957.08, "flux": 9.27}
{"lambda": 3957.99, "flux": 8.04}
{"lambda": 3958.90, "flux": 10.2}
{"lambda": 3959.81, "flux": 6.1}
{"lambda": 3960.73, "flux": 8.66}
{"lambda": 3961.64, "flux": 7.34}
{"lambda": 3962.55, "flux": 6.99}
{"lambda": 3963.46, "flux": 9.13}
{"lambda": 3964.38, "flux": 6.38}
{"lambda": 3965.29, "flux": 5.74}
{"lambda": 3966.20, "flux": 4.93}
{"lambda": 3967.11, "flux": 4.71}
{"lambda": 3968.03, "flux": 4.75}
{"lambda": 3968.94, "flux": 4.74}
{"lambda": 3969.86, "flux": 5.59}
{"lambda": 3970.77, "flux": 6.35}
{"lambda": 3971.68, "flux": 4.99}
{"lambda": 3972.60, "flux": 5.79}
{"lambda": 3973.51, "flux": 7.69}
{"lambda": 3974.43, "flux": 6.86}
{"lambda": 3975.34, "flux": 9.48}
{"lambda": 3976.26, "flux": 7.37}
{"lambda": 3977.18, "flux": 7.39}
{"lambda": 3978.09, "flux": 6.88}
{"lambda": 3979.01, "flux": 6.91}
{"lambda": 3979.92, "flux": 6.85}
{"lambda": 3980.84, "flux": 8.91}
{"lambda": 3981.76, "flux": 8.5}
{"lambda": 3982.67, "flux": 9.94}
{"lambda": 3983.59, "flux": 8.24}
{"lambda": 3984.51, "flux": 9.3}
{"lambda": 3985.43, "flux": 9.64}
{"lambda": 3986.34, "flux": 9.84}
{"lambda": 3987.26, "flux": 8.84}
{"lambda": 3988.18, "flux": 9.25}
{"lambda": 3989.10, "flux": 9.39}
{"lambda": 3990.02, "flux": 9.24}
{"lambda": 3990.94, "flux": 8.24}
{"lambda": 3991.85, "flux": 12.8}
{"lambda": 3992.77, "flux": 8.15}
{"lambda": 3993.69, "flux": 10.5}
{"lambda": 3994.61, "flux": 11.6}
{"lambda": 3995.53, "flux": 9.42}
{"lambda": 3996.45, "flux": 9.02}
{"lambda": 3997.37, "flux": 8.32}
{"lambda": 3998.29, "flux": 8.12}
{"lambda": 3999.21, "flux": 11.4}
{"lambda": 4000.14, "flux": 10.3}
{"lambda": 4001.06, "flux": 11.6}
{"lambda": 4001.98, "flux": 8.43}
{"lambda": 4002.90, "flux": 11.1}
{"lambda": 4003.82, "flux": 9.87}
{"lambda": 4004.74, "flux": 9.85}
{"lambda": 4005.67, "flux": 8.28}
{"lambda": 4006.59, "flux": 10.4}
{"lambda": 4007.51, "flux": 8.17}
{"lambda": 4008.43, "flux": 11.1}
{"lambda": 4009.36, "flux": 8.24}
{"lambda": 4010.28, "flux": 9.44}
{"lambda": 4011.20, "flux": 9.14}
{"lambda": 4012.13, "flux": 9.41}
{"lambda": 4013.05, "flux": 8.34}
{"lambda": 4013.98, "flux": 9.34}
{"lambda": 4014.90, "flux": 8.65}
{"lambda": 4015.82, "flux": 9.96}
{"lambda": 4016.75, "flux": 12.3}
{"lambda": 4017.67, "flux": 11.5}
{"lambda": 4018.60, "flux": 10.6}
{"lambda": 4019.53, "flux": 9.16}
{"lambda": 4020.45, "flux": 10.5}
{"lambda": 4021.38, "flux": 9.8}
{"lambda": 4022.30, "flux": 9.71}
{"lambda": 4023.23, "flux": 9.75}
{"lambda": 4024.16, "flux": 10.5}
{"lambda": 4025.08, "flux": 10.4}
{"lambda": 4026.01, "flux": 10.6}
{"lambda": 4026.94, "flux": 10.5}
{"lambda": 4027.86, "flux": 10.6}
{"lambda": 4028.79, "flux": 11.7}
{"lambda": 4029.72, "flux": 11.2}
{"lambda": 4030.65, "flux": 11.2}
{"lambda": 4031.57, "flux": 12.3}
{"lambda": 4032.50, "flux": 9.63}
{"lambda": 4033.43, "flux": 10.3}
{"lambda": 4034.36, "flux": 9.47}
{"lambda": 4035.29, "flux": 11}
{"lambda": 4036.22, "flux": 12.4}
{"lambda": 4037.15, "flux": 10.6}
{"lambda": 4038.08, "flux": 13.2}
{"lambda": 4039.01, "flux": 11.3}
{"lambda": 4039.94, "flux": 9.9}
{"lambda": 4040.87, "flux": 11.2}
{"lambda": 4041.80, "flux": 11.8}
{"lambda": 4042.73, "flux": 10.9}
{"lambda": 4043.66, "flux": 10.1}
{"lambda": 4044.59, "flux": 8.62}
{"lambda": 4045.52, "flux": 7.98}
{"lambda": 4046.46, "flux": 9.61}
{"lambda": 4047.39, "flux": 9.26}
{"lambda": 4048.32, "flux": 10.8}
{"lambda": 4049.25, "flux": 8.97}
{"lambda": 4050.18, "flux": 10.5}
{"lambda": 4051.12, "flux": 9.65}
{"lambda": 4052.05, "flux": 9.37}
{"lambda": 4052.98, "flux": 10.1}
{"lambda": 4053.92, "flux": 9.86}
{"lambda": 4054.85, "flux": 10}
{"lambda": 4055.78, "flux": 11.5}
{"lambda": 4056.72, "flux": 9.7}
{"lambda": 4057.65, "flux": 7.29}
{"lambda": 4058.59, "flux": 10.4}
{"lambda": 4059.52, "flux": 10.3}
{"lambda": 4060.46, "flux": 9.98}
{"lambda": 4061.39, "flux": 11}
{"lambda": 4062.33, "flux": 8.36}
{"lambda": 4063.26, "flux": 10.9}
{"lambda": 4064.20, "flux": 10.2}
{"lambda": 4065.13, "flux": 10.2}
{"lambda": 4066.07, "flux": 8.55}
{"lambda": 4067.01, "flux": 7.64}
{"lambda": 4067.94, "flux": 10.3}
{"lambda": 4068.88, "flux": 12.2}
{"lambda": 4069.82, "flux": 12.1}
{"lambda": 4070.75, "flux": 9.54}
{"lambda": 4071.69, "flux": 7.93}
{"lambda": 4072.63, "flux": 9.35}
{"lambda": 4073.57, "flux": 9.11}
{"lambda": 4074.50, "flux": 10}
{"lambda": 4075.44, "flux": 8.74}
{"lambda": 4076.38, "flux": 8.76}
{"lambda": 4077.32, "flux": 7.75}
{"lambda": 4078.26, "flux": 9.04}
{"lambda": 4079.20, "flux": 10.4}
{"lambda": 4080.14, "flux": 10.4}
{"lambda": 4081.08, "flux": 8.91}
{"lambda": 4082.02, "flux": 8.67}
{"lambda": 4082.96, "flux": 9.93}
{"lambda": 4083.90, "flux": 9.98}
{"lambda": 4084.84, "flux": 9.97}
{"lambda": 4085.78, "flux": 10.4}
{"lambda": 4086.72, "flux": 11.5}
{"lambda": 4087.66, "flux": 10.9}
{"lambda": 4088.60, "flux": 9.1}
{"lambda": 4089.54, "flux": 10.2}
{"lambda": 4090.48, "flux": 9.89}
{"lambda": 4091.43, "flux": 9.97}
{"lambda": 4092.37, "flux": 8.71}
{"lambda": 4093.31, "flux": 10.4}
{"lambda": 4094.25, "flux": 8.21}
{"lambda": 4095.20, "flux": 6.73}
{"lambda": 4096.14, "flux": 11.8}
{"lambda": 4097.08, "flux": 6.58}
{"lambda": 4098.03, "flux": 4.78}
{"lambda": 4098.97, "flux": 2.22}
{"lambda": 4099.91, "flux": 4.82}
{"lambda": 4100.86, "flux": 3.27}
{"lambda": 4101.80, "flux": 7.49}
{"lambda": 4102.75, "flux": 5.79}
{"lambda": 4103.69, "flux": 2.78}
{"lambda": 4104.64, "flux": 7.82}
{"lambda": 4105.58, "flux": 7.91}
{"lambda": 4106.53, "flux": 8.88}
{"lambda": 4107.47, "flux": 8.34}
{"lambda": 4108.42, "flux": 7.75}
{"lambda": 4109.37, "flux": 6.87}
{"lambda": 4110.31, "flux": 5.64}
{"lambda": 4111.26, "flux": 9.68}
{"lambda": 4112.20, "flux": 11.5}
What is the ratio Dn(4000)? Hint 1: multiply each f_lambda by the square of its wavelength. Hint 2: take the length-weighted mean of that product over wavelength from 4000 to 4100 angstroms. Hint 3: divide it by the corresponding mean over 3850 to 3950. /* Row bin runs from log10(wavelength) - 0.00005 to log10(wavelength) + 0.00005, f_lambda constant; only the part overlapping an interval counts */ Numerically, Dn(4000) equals 1.27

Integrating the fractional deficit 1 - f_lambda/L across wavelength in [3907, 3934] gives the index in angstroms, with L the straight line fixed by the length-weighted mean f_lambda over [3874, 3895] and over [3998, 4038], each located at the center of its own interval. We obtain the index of -2.9 angstroms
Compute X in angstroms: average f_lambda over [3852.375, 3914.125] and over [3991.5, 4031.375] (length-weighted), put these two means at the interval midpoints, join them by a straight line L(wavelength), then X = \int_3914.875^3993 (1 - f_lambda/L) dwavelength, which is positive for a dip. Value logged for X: 9.9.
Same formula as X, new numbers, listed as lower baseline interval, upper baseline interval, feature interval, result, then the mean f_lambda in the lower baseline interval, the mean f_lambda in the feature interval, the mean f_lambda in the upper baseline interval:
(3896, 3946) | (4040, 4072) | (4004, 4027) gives -0.96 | 8.26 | 9.81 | 9.92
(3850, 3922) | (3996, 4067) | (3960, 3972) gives 4.05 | 8.47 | 6.19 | 10.1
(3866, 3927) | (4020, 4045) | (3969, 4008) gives 4.78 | 8.33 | 8.75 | 10.7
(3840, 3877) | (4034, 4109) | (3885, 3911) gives 3.91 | 8.99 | 7.68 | 9.26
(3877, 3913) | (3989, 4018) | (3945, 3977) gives 4.02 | 7.7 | 7.79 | 9.74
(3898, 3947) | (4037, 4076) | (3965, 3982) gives 4.55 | 8.27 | 6.53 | 9.97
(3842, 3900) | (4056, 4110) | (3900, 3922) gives -1.65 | 8.29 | 9.01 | 8.78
